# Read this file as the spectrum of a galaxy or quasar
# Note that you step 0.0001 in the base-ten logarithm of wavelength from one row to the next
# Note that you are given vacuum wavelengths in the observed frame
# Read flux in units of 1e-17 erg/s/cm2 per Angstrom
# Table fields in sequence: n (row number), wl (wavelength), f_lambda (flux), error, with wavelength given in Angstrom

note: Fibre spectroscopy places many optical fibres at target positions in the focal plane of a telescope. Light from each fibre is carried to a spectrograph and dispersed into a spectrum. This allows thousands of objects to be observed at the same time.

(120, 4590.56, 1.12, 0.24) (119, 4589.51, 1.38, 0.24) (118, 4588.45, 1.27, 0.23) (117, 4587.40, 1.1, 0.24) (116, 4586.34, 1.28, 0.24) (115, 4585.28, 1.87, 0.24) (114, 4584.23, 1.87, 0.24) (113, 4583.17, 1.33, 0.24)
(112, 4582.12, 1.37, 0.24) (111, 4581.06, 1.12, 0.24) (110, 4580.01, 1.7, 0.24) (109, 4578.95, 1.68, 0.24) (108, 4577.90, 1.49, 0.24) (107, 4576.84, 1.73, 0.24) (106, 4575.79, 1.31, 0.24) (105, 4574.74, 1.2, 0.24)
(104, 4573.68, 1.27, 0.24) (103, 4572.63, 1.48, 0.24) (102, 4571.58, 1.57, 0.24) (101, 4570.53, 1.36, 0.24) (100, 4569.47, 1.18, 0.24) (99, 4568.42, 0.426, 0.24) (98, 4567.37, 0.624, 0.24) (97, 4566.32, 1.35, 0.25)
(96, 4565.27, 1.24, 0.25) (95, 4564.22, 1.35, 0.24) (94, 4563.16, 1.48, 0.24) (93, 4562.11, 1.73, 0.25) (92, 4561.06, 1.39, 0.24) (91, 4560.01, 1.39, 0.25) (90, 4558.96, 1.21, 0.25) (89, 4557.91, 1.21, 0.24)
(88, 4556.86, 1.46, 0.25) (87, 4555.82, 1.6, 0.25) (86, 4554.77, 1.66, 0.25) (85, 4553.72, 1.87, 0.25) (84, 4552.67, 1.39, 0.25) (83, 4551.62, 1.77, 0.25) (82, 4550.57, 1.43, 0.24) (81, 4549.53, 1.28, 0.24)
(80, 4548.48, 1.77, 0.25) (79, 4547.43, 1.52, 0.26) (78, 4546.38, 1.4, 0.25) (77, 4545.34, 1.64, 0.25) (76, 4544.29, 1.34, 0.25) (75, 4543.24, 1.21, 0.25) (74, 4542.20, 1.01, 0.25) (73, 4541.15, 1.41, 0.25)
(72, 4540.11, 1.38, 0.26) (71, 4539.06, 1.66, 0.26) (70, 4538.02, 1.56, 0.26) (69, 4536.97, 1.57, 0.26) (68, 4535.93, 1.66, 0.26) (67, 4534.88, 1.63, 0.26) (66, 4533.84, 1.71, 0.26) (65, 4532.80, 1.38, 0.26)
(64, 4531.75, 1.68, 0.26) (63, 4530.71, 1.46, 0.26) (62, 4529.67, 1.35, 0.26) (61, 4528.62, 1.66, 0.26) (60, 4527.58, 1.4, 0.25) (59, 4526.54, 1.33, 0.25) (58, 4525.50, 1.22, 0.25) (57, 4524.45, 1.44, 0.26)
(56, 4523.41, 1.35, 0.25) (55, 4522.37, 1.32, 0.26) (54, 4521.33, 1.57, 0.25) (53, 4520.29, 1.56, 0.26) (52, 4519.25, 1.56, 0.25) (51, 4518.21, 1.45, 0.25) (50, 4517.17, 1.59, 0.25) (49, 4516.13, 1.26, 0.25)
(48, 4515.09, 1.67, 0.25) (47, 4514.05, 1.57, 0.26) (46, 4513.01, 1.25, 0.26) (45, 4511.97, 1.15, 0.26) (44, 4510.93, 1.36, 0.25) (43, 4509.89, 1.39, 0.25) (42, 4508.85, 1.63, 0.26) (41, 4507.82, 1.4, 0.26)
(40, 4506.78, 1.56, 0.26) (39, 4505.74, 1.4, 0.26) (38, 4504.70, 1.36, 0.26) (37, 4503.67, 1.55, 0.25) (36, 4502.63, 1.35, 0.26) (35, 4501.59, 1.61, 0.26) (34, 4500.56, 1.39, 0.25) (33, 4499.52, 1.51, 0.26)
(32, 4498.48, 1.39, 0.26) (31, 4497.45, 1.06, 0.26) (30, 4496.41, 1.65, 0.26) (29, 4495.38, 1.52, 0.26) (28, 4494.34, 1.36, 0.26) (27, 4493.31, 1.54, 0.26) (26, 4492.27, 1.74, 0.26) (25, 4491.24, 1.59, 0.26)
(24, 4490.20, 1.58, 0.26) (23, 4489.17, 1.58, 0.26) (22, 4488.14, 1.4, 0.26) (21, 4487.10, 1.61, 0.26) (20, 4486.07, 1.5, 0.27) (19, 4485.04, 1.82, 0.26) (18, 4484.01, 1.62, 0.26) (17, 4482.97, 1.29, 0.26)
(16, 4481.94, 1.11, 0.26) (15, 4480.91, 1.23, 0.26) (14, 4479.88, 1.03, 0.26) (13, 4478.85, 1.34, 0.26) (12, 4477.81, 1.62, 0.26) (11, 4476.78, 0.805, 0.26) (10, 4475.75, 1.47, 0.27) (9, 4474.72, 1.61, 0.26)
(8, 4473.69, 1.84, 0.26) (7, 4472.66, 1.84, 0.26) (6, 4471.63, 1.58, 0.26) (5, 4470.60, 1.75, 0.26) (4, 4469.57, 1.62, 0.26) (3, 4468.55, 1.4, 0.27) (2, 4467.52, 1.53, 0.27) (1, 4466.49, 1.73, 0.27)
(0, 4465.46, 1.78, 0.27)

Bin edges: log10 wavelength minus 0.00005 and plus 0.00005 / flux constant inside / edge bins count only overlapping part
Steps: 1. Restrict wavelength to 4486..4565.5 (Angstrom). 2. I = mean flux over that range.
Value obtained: 1.47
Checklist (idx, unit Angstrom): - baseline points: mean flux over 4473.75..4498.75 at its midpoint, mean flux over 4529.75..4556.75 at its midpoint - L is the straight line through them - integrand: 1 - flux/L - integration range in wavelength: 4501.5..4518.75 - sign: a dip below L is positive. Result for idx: 0.4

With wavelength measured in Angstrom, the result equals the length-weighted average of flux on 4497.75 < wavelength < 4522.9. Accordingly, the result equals 1.45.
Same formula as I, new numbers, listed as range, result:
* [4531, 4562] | 1.49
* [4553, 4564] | 1.49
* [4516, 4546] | 1.46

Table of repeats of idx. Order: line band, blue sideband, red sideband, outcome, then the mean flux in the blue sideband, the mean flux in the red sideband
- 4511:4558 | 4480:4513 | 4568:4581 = -2.2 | 1.45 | 1.37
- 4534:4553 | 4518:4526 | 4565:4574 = -2.5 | 1.43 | 1.16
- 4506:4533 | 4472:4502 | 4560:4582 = -0.5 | 1.47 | 1.34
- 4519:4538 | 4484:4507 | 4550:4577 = -0.7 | 1.51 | 1.37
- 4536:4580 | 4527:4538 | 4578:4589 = 2.8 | 1.55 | 1.46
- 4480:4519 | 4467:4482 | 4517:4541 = 0.6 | 1.46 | 1.5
